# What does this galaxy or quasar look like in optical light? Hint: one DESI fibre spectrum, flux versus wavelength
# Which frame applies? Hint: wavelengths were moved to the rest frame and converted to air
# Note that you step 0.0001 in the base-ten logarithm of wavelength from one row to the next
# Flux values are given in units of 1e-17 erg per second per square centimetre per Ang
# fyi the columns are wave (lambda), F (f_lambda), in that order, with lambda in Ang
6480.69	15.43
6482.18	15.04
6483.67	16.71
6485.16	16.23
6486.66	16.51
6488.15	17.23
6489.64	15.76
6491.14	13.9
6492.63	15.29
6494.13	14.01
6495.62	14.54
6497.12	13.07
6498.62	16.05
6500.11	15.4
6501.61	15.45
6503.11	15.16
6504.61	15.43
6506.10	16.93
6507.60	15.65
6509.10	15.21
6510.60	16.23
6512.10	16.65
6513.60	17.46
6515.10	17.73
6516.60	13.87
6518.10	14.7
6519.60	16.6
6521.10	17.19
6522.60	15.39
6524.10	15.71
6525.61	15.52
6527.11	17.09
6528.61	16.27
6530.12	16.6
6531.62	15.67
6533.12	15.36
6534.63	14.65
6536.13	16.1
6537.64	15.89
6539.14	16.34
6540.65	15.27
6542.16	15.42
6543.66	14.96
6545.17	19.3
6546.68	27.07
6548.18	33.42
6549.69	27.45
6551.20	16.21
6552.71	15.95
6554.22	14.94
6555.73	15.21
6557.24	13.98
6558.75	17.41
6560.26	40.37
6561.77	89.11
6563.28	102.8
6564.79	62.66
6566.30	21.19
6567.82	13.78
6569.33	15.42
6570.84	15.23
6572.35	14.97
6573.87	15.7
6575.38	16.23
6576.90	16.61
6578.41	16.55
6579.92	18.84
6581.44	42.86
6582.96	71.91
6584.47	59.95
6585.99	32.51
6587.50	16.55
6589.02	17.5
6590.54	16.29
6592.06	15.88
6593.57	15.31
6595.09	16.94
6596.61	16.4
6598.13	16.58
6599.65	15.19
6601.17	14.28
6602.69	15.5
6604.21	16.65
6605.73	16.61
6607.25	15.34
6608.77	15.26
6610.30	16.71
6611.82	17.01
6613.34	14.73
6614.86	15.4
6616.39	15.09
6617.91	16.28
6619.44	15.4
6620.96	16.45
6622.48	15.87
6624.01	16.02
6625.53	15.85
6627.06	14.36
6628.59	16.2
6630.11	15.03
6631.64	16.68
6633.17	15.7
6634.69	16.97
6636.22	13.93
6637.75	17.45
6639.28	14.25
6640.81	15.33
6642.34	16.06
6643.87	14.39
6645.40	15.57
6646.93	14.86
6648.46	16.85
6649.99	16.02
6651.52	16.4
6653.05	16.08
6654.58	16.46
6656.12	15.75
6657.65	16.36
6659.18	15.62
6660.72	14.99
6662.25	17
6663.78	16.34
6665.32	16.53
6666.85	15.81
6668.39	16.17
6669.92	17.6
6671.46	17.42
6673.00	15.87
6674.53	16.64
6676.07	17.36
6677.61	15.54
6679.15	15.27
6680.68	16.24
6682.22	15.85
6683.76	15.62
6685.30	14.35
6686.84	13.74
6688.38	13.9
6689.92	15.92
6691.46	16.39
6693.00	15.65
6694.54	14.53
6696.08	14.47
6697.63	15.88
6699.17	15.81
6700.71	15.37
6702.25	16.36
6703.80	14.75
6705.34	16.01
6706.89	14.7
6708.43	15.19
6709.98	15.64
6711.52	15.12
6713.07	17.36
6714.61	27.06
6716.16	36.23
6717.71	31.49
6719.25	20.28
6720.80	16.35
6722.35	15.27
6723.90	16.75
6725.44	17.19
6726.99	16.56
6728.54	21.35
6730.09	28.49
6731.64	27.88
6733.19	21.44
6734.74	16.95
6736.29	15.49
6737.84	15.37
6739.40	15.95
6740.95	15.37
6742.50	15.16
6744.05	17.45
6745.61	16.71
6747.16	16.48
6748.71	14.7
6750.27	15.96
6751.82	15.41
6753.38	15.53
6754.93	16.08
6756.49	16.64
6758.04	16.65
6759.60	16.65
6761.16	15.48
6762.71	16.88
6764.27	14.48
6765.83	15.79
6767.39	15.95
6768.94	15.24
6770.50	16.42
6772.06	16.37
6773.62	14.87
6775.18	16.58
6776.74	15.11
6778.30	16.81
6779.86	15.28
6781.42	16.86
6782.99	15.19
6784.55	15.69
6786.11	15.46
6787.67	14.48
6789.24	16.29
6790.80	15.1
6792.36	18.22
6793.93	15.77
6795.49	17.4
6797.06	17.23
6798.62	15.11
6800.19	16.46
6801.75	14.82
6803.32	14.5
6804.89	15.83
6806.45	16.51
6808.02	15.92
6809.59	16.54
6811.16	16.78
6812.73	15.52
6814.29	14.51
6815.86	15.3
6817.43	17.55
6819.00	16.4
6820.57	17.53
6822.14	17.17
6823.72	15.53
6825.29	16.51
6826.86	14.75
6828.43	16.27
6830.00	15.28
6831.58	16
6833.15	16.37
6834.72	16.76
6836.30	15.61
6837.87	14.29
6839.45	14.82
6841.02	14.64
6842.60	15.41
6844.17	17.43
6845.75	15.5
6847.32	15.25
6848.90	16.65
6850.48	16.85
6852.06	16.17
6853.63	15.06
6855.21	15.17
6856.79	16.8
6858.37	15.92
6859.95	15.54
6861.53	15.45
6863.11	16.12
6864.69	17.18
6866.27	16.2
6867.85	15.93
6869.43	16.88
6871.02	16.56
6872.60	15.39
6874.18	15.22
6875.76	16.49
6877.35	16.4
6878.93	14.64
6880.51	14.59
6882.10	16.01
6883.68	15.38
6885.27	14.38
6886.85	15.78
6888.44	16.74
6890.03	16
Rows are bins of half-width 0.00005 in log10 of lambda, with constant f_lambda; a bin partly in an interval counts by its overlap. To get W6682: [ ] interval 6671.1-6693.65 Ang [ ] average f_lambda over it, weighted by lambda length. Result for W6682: 15.7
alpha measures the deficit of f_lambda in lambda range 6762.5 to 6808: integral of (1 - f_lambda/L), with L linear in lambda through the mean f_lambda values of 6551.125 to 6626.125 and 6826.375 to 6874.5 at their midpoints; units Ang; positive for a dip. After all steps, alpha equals 4.9 Ang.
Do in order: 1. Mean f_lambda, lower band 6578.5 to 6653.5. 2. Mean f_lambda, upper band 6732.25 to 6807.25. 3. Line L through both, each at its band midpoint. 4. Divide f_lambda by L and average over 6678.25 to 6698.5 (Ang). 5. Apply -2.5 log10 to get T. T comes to 0.15 mag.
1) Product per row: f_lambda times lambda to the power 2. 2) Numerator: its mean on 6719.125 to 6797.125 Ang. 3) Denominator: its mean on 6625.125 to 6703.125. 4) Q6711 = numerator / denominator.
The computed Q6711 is 1.1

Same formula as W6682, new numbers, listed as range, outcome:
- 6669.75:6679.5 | 16.5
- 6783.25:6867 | 16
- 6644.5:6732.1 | 17.3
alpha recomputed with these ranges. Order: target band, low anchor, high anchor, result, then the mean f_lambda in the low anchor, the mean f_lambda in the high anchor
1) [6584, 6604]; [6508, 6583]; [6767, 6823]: 1.32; 22.7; 16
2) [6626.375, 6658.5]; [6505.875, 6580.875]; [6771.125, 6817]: 5.96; 21.6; 15.9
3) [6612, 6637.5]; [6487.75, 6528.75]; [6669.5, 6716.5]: 0.81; 15.7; 16.5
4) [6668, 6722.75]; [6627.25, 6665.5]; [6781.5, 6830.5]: -4.42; 15.8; 16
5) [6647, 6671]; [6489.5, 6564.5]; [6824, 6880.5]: 3.10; 20.6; 15.9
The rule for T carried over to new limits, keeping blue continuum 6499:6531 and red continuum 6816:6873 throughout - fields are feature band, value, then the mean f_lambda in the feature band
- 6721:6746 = -0.15 mag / 18.3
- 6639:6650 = 0.04 mag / 15.4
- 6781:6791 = 0.03 mag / 15.6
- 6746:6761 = 0.00 mag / 16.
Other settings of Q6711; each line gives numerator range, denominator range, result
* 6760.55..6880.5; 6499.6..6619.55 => 0.81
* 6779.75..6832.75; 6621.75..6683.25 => 1.05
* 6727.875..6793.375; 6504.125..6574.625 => 0.82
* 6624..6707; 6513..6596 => 0.69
